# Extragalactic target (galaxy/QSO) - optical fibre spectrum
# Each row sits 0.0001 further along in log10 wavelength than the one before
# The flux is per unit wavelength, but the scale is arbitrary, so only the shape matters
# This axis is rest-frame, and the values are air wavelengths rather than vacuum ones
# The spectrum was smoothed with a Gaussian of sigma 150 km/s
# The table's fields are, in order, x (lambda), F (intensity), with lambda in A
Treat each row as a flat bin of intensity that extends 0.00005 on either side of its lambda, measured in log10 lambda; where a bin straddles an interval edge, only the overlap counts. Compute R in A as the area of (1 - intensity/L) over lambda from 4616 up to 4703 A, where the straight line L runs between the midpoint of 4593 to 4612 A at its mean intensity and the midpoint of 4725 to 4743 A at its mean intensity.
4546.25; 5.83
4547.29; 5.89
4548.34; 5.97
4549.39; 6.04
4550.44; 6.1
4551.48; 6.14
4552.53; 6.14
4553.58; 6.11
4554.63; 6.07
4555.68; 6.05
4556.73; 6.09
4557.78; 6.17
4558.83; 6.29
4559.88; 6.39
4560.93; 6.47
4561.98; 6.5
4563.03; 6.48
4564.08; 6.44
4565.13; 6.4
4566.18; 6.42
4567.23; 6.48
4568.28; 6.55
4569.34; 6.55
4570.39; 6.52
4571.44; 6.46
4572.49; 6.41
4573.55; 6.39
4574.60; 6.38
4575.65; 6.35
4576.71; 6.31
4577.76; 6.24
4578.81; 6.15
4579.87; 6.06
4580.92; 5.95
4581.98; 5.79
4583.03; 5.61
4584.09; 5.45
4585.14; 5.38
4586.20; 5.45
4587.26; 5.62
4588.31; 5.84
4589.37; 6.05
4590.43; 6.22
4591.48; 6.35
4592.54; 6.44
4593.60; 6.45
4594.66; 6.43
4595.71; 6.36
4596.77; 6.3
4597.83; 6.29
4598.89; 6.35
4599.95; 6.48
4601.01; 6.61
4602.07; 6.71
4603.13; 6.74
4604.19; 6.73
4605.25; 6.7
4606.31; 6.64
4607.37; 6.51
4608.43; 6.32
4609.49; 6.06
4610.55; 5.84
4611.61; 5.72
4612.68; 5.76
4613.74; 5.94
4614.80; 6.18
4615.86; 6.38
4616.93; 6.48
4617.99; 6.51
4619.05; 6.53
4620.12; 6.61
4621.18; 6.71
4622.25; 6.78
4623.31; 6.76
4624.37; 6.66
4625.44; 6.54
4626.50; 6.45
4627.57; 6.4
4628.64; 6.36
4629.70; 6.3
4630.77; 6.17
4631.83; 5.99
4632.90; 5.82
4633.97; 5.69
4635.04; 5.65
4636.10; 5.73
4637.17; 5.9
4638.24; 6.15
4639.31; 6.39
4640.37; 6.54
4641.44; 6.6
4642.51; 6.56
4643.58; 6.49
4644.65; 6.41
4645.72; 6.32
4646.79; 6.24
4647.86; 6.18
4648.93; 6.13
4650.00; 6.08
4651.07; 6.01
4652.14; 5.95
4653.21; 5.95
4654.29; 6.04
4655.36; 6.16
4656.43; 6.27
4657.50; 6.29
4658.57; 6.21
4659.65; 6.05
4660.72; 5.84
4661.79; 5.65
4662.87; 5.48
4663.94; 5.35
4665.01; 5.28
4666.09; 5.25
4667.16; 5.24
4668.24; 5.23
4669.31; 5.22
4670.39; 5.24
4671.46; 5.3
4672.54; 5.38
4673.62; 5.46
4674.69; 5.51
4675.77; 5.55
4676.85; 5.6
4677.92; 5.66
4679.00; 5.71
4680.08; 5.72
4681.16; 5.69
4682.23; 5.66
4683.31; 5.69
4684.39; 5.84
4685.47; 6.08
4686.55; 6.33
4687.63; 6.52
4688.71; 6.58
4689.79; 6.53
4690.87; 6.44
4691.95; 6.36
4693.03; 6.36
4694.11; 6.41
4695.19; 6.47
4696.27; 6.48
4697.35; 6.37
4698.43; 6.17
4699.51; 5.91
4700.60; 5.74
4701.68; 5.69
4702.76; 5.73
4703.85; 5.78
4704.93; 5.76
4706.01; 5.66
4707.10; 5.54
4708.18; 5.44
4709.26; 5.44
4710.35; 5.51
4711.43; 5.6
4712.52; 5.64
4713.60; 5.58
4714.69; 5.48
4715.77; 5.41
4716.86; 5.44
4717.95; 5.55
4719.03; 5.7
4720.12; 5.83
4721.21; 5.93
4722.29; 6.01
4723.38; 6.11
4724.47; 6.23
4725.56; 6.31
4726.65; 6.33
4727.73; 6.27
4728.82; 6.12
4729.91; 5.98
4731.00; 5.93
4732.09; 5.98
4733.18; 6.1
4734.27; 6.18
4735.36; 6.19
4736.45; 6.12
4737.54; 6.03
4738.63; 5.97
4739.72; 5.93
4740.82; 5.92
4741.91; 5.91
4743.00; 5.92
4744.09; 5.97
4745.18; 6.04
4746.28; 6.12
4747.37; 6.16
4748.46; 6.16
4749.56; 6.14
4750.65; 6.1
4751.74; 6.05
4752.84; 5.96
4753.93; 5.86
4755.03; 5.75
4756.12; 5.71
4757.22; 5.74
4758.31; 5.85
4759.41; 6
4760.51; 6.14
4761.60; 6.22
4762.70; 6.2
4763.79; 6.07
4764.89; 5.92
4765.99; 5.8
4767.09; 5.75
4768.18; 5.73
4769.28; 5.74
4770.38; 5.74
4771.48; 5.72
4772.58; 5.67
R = 3.00 A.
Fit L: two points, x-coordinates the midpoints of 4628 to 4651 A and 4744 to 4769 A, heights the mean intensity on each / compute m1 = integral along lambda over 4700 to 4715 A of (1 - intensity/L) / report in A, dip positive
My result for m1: 1.09 A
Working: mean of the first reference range 6.17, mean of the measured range 5.61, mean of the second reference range 5.97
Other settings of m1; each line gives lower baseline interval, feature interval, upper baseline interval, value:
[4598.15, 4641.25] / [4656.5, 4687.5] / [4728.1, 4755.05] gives 2.7 A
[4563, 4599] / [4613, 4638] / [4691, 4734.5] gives -0.7 A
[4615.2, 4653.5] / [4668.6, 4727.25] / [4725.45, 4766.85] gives 2.8 A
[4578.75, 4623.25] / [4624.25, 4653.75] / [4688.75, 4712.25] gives -0.3 A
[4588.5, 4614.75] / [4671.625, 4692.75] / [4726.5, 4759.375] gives 0.8 A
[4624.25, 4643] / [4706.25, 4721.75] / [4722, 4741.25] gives 1.4 A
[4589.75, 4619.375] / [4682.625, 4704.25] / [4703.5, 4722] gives -1.6 A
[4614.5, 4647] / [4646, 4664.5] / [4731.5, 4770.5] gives 0.8 A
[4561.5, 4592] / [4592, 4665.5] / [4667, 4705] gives -2.6 A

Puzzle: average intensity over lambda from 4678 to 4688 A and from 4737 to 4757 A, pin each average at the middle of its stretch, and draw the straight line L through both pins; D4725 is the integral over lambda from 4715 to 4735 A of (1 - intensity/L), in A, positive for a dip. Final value -0.1 A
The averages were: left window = 5.89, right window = 5.98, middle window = 5.96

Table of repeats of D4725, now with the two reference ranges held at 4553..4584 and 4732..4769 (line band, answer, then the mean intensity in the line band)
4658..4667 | 0.7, 5.63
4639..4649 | -0.4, 6.4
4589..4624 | -1.1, 6.4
